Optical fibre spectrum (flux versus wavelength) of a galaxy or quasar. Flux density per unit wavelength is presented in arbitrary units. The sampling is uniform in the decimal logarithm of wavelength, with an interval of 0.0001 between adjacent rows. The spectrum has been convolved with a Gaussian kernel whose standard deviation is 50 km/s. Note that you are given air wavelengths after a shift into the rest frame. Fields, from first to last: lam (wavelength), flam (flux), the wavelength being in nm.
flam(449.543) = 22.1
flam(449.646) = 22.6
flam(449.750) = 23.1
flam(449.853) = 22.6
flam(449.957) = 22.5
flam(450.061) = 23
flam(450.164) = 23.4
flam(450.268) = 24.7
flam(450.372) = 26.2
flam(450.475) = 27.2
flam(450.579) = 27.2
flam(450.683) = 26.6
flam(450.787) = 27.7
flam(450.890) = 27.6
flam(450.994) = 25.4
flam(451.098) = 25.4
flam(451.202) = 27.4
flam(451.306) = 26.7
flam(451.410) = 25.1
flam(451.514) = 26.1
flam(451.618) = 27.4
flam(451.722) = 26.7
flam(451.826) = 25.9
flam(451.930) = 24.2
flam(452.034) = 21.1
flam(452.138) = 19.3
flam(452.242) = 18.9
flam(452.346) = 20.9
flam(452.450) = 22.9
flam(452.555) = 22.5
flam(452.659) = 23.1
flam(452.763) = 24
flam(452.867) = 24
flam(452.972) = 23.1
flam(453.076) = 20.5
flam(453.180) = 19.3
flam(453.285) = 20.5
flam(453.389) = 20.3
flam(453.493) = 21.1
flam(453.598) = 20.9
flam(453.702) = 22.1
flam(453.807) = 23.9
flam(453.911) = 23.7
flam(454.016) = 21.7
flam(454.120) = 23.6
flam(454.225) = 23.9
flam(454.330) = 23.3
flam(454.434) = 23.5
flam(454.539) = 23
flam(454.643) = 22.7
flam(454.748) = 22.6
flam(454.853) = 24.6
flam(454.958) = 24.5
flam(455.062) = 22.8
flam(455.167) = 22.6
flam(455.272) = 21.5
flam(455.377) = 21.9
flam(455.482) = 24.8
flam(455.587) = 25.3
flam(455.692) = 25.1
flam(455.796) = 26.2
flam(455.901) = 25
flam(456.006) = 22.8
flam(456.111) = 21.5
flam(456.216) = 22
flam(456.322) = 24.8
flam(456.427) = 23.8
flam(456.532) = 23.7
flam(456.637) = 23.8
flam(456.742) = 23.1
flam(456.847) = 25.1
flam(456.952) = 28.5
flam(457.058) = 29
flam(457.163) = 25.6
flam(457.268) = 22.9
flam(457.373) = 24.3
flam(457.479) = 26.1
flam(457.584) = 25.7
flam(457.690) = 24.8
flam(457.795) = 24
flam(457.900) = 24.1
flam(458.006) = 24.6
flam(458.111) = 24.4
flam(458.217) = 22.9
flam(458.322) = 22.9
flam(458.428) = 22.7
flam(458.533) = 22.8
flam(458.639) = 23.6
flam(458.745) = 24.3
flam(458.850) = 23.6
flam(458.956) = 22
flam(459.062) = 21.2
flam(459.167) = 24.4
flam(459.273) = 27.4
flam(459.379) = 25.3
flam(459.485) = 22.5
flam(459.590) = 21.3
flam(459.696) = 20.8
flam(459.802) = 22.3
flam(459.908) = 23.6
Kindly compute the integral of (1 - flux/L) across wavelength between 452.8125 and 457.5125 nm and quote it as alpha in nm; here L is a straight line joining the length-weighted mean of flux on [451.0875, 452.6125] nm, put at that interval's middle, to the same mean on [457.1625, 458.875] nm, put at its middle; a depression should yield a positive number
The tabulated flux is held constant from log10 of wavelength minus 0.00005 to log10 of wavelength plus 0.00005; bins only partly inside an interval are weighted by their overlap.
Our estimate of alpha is 0.11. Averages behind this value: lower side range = 24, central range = 23.4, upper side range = 24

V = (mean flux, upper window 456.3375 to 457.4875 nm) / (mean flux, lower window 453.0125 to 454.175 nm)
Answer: 1.2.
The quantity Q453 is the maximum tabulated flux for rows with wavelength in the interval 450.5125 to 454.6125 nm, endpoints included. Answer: 27.7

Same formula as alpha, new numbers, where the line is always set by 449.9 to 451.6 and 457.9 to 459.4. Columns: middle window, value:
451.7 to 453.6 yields 0.25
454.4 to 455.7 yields 0.07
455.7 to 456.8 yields 0.03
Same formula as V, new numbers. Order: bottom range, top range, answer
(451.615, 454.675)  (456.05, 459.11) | 1.07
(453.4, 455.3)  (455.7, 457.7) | 1.08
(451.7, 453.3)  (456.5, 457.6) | 1.14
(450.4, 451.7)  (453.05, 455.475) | 0.84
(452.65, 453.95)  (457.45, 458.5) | 1.10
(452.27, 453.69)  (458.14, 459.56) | 1.08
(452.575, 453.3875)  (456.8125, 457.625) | 1.18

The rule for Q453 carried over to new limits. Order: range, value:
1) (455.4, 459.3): 29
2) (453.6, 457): 28.5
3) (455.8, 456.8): 25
